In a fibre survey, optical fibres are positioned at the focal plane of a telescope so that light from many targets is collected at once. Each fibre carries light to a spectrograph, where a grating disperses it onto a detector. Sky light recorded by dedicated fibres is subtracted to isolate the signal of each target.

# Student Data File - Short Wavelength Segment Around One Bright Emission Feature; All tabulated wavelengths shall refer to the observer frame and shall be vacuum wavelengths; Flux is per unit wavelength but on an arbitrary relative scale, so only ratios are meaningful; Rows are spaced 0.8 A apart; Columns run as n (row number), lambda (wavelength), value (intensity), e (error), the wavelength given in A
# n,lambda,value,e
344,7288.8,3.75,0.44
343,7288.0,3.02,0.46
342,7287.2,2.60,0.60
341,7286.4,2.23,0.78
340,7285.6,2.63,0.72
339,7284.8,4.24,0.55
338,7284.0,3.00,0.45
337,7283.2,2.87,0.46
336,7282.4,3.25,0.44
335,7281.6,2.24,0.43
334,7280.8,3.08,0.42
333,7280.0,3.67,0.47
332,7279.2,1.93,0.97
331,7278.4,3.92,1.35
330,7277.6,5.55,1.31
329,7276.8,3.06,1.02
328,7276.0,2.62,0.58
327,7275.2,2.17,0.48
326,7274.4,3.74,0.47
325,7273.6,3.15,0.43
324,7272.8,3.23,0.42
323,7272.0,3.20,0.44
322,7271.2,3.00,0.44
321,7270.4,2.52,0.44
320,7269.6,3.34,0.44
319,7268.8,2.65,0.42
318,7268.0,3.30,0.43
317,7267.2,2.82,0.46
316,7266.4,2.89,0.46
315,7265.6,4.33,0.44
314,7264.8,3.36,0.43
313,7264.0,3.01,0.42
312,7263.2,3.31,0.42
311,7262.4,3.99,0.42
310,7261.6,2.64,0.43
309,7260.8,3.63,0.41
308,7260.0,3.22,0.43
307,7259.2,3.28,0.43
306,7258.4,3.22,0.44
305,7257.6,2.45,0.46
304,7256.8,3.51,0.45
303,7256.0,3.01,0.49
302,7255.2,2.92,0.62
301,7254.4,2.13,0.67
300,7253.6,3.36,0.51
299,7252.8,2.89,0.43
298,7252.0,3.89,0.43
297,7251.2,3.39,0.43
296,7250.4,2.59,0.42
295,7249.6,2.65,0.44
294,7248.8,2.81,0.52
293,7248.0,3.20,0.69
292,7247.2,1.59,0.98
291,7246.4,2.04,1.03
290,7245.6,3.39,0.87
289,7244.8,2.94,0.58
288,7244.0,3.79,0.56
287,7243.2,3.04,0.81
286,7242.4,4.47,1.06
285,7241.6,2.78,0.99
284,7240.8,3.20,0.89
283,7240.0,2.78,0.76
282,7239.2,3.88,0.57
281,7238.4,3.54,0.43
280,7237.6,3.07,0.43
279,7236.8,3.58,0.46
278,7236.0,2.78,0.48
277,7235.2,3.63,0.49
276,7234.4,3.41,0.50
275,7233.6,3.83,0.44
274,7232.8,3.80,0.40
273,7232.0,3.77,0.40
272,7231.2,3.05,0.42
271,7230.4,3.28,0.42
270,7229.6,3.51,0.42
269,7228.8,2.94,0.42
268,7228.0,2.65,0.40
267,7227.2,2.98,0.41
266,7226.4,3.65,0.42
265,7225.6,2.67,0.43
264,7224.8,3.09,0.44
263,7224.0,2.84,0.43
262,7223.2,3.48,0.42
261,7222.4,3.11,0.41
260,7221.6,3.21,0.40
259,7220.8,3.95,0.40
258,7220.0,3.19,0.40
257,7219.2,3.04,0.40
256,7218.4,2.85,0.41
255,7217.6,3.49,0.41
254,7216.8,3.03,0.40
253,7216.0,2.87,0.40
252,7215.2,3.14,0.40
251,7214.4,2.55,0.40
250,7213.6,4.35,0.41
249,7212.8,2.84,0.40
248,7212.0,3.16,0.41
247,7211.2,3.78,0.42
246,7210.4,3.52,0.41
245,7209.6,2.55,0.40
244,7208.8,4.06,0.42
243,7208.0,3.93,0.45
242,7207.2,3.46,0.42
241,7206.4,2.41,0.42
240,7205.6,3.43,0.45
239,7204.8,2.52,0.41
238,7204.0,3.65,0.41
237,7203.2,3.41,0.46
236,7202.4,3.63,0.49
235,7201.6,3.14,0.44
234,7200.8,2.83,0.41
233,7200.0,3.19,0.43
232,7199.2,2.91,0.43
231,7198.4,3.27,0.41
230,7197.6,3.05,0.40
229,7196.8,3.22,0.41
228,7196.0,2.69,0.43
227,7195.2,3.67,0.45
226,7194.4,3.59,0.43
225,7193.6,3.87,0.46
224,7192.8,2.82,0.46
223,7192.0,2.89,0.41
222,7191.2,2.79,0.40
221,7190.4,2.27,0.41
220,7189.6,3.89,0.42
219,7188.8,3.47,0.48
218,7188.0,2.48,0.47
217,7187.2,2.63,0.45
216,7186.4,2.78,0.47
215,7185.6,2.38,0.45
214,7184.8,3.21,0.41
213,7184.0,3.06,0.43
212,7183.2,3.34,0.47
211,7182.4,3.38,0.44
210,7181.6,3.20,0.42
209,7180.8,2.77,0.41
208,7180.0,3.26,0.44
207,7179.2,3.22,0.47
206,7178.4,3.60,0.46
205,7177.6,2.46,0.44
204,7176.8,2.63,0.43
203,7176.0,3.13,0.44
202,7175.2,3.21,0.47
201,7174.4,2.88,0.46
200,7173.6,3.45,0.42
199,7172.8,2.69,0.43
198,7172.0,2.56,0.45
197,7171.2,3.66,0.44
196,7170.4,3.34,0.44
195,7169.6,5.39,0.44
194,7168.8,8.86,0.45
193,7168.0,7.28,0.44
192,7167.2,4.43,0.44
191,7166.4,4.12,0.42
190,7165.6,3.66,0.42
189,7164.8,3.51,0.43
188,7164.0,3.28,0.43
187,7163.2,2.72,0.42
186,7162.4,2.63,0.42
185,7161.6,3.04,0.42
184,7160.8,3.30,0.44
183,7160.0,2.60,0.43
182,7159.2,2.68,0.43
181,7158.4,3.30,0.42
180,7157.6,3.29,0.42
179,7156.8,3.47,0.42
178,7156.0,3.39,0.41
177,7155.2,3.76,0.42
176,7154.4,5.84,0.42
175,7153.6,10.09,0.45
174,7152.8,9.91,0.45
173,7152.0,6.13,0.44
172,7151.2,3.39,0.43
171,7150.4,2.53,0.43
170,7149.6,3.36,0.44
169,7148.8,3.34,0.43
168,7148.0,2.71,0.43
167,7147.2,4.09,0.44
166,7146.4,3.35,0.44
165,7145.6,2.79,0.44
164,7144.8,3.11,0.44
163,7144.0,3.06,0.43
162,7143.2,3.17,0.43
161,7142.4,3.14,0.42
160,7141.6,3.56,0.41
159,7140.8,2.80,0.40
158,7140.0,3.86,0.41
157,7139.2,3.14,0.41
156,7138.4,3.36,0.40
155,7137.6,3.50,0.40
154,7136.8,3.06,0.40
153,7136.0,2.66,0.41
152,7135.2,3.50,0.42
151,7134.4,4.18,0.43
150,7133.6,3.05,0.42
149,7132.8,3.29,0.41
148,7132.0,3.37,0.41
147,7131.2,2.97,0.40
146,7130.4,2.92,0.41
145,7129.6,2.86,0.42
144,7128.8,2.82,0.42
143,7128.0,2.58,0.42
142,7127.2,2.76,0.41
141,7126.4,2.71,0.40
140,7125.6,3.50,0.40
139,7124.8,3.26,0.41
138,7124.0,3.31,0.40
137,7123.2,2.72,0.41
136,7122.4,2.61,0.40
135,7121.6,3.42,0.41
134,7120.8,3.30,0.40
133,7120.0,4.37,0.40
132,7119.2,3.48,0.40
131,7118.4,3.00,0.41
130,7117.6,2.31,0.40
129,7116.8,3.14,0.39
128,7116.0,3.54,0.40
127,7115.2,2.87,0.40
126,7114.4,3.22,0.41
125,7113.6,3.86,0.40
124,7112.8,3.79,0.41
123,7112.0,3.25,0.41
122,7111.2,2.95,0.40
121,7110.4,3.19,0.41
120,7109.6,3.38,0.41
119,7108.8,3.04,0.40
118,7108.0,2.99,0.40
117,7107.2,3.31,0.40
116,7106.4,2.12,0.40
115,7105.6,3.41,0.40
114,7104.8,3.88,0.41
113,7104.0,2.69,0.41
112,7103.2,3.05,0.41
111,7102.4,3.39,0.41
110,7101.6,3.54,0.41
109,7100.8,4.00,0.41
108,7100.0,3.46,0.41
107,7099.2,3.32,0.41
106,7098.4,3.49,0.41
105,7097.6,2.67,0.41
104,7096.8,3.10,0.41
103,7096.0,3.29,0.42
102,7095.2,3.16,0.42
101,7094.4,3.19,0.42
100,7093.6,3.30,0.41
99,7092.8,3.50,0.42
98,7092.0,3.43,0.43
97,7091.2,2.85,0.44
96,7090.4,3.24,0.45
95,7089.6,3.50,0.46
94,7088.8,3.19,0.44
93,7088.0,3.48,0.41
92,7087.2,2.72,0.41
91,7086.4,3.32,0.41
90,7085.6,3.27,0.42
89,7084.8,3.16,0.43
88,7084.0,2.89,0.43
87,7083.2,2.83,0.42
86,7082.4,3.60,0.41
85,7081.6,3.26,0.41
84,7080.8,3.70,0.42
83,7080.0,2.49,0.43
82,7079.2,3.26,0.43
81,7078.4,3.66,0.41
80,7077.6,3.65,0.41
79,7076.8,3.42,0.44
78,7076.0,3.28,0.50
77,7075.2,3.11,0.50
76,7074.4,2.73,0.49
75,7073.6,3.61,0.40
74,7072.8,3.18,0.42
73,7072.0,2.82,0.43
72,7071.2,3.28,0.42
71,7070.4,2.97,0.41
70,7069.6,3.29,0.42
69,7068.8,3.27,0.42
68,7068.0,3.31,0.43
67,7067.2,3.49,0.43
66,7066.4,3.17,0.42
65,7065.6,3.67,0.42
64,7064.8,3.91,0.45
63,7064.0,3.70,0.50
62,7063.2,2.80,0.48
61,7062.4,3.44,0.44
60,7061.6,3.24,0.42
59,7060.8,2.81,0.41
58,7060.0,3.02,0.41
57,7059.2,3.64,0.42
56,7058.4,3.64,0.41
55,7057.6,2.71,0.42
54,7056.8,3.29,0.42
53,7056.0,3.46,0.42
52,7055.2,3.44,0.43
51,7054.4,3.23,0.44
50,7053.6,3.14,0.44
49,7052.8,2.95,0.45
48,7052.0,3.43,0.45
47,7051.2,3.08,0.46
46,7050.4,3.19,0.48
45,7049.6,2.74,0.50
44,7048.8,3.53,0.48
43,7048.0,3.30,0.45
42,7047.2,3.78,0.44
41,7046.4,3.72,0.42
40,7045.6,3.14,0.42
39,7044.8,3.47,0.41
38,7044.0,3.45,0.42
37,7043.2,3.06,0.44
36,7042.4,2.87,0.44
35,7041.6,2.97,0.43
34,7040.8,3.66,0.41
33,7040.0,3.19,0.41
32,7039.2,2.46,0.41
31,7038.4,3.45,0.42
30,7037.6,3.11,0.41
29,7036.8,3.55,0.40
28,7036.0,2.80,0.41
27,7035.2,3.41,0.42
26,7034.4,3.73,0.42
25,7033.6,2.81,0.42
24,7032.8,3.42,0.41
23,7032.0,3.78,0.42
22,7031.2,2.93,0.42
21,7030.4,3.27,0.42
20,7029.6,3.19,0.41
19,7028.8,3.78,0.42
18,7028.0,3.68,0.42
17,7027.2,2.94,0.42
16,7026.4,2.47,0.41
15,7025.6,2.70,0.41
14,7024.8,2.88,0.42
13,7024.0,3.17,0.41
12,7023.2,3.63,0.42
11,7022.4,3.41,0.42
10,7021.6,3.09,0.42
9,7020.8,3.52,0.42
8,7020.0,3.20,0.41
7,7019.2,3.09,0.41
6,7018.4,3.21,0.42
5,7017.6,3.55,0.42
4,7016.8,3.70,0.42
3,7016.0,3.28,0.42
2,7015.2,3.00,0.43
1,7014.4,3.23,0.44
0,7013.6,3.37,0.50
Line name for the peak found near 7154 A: [S II] 6716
